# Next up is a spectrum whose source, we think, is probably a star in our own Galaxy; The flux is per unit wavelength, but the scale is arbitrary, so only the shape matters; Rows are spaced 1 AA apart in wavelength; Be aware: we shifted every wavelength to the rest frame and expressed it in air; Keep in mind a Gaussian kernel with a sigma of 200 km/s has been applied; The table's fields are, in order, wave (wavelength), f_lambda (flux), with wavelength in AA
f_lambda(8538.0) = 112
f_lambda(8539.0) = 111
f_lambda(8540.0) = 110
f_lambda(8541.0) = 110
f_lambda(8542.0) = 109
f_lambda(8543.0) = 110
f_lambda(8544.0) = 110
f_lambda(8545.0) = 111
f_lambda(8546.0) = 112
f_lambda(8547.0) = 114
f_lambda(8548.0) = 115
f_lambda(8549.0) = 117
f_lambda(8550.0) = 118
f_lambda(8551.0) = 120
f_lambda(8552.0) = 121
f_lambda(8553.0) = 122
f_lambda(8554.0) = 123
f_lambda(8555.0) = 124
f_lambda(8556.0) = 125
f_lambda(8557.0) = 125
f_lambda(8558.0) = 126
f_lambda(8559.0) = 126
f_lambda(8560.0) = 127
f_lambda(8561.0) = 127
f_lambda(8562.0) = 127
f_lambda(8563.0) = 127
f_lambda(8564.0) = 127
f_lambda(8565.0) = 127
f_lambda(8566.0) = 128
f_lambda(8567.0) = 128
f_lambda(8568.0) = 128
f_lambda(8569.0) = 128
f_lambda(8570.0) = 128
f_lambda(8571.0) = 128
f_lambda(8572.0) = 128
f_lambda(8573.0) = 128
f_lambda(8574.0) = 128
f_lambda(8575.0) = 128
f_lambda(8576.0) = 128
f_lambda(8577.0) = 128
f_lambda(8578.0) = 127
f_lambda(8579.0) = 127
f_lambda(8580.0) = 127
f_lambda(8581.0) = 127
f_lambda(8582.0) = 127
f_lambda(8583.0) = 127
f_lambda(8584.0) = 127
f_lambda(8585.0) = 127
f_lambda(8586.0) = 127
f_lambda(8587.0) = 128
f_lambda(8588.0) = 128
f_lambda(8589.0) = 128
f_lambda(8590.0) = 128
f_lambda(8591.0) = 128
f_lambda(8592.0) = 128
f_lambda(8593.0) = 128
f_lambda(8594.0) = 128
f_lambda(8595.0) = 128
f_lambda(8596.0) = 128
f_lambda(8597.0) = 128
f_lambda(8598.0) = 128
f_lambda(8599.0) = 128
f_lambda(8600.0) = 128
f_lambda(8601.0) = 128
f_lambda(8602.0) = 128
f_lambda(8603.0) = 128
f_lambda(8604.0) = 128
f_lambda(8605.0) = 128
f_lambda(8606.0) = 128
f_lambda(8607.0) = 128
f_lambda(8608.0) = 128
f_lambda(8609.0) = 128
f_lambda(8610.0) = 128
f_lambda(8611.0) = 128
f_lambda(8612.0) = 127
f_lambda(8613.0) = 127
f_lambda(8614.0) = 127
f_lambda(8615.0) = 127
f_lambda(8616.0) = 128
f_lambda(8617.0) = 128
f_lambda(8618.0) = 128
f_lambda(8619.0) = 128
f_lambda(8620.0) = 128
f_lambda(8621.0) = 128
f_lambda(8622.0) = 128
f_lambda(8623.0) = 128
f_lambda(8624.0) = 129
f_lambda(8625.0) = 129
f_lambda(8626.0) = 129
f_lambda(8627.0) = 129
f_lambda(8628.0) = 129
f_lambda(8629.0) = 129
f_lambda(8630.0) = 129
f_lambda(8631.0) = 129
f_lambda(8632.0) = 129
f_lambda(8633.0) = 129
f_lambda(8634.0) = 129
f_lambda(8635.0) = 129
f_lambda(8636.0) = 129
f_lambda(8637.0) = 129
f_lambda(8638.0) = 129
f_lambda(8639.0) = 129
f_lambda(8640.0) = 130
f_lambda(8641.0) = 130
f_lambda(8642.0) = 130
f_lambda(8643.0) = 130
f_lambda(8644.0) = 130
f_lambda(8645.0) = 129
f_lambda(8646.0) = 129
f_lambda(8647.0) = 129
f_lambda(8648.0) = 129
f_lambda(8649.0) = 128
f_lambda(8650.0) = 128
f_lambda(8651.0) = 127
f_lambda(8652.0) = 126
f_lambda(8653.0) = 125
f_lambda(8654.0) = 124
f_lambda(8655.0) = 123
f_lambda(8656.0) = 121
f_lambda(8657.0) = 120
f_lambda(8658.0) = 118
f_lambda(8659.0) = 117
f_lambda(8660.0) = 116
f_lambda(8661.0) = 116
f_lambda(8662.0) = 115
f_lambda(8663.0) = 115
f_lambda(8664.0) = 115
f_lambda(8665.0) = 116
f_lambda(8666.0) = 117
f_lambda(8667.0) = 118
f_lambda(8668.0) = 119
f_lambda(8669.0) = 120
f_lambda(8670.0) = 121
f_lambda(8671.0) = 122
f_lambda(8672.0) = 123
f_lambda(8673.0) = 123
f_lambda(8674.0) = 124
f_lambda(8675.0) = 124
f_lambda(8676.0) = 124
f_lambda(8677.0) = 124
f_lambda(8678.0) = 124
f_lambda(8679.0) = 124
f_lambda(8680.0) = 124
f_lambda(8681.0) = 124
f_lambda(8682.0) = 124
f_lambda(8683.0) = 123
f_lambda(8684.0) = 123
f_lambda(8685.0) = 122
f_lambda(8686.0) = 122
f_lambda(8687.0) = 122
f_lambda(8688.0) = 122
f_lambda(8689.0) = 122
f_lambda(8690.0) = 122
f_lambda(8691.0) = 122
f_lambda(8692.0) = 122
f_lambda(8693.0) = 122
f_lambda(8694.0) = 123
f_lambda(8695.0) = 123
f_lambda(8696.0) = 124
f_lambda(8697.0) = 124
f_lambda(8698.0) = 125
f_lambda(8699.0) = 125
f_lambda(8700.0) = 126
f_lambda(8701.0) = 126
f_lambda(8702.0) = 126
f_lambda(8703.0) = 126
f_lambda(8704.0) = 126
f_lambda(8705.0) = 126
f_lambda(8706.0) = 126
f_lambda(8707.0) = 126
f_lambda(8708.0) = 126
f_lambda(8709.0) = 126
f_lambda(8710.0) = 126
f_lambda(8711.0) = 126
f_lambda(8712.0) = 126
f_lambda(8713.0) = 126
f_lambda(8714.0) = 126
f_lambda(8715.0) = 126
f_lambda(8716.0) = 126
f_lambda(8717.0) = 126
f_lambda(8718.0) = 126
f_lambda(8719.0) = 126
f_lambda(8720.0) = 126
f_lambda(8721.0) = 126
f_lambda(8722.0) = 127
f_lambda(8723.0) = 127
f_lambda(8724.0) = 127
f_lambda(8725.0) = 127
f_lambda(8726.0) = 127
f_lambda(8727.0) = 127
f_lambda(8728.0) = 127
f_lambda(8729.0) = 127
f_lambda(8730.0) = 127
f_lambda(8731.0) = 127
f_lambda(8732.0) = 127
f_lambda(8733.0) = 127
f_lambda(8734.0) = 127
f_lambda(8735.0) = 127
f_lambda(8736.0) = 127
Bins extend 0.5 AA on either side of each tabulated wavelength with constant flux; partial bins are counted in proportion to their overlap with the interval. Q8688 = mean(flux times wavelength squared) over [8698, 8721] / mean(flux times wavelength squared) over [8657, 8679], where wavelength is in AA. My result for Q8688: 1.06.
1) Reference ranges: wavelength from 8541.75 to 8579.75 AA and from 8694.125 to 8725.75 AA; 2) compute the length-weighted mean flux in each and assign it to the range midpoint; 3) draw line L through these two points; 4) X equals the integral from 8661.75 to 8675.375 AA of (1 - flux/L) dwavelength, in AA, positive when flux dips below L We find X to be 0.61 AA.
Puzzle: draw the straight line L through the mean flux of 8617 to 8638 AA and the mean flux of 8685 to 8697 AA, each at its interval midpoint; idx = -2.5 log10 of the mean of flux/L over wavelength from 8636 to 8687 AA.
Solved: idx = 0.02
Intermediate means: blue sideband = 129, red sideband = 122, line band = 123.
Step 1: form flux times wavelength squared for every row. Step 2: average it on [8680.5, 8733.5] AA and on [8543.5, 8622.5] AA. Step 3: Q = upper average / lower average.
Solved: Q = 1.0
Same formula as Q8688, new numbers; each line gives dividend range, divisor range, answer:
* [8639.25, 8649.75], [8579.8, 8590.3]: 1.03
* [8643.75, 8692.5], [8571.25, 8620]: 0.97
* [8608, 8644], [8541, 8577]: 1.06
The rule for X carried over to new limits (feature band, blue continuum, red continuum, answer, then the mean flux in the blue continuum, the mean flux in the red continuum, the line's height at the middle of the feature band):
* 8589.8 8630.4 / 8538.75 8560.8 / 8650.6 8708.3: -2.8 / 118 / 122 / 120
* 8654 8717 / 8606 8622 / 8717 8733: 2.2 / 128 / 127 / 127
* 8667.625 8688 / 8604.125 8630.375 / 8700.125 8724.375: 0.6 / 128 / 126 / 127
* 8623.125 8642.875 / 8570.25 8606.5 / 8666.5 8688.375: -0.6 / 128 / 123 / 125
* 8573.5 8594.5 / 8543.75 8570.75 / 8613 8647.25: -0.4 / 123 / 129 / 125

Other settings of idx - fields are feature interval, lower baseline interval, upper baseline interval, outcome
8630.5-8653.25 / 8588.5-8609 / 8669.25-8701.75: -0.03 mag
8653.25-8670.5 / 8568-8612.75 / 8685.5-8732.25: 0.07 mag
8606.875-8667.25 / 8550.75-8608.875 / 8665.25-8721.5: 0.00 mag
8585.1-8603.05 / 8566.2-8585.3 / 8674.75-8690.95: -0.01 mag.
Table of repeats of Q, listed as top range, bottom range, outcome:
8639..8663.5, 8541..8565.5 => 1.06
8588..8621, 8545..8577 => 1.04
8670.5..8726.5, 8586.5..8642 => 0.99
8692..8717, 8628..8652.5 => 0.99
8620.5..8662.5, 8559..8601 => 1.01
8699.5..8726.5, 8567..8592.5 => 1.02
